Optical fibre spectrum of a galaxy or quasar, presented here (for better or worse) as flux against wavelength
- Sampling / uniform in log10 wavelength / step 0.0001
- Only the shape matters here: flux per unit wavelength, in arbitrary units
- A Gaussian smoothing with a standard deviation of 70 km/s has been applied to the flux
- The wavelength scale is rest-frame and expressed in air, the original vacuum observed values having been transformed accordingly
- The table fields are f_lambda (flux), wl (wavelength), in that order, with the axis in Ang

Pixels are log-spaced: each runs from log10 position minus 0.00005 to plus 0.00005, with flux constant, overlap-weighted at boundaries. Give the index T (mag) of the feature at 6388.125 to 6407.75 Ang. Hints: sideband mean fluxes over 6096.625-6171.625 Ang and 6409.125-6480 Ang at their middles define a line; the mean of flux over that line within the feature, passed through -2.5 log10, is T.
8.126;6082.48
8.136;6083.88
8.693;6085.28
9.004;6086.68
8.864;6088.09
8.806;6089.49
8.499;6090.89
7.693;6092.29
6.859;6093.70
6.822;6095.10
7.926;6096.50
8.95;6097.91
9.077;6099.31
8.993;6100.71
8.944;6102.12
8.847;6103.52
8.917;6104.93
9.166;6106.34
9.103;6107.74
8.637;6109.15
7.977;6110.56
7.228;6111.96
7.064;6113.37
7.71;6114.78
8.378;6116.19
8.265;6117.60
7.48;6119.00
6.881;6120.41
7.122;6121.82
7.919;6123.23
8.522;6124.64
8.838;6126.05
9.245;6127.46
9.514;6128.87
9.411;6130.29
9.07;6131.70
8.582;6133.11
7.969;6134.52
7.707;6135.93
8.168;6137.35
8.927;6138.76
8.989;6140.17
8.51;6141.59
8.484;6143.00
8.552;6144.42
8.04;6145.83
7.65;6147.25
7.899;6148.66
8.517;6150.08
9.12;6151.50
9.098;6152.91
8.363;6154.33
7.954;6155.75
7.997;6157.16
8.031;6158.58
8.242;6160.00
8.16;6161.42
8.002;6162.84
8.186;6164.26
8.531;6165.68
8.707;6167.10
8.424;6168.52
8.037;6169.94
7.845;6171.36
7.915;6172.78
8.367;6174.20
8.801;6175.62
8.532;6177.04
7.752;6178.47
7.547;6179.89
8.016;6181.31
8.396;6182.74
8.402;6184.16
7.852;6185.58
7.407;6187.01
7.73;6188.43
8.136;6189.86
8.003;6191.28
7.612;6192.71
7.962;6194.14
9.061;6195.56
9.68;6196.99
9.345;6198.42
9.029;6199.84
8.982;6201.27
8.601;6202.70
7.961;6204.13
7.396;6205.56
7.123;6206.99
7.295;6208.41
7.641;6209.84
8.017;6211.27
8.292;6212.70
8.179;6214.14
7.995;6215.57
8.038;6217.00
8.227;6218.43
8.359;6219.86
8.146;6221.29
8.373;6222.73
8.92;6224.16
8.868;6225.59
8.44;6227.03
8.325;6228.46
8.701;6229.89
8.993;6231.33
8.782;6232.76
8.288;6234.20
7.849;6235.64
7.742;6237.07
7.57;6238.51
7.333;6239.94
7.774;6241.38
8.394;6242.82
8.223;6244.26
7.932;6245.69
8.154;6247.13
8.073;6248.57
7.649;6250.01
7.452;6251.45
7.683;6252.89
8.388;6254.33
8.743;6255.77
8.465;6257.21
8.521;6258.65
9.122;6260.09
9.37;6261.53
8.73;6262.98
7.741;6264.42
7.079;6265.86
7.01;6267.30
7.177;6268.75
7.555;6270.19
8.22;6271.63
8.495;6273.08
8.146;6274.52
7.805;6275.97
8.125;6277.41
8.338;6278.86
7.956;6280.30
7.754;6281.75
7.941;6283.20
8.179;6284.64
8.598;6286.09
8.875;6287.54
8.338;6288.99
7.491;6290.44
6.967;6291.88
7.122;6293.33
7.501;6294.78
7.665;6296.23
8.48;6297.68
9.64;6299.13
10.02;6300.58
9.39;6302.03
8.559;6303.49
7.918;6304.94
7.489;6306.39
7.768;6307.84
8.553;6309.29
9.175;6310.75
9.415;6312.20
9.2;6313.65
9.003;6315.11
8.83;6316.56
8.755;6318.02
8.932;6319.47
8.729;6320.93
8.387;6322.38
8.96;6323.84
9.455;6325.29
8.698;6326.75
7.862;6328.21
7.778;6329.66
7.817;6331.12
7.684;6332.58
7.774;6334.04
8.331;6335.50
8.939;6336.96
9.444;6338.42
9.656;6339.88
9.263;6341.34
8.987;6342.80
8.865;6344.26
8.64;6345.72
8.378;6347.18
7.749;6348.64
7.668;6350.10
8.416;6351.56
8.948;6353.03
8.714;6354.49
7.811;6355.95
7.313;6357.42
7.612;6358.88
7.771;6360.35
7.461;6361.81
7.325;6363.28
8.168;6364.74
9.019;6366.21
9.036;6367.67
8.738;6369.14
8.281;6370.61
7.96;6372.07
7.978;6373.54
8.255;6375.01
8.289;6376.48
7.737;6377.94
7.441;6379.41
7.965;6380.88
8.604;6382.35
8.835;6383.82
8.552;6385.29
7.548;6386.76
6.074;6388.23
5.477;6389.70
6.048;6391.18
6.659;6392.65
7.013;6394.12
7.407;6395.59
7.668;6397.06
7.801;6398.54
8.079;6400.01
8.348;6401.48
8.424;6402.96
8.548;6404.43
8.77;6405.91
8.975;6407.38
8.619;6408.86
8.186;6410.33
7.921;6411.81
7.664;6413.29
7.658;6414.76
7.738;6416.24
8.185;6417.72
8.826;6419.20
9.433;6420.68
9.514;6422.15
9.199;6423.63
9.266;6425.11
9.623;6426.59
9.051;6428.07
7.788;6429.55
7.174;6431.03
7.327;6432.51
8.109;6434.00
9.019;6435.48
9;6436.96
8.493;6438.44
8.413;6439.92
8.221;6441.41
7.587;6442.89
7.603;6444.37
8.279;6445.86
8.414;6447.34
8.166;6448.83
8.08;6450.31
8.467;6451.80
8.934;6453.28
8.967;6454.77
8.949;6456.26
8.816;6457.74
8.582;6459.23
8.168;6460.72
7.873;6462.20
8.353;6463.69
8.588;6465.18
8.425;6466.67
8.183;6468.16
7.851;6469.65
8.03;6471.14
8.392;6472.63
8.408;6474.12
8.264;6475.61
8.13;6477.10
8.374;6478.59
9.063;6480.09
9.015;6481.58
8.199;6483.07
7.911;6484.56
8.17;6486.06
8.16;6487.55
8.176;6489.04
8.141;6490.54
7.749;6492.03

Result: 0.11 mag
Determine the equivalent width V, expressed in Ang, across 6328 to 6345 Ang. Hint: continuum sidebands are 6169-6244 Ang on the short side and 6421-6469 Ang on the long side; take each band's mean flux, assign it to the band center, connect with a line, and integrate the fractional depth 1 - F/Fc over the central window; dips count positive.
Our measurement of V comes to -0.43 Ang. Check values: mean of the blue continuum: 8.19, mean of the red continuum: 8.46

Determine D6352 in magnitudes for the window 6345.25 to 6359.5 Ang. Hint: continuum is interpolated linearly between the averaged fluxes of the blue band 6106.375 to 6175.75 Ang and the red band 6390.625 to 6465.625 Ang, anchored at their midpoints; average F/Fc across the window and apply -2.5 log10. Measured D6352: 0.02 mag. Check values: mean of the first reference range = 8.29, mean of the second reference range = 8.28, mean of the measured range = 8.12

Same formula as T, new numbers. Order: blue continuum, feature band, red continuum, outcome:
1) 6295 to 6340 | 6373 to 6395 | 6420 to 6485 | 0.14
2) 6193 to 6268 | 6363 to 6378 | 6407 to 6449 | 0.00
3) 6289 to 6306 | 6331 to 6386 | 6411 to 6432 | 0.01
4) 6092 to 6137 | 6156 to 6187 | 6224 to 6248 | 0.01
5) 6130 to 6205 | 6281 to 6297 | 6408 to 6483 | 0.07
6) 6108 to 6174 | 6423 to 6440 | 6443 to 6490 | -0.03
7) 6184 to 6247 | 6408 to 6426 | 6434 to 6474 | -0.02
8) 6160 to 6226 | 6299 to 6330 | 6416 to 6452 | -0.05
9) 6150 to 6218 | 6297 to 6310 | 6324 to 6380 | -0.05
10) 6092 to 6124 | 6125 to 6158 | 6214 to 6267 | -0.05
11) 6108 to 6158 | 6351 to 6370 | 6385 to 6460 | 0.00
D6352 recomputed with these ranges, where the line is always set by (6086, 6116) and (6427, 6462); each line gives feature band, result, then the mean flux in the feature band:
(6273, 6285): 0.036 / 8.06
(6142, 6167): 0.005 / 8.3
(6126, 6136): -0.066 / 8.86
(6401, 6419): 0.009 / 8.27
